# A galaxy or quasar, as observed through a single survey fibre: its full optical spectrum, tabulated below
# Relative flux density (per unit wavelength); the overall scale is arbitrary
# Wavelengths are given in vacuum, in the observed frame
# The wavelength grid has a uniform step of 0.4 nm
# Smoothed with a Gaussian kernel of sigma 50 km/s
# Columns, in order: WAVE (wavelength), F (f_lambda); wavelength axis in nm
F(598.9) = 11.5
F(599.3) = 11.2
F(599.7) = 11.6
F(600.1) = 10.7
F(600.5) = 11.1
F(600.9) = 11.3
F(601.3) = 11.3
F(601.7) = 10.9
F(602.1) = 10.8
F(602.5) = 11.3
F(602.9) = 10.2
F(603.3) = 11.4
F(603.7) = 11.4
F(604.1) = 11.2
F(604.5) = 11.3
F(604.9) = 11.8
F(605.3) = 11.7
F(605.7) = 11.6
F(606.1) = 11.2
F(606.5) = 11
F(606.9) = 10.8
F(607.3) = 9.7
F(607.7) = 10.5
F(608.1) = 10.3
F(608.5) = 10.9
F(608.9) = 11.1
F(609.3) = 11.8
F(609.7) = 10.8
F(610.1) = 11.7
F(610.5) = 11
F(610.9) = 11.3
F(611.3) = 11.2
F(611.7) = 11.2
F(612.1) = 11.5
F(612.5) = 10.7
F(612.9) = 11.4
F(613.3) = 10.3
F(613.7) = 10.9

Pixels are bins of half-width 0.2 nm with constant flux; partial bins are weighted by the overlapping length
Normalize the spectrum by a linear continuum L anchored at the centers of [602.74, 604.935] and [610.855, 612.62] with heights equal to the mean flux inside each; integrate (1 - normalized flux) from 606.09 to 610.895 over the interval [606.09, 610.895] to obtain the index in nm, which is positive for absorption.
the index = 0.123 nm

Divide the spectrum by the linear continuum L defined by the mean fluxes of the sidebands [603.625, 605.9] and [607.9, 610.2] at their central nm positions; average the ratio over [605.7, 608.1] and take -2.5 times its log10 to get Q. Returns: 0.059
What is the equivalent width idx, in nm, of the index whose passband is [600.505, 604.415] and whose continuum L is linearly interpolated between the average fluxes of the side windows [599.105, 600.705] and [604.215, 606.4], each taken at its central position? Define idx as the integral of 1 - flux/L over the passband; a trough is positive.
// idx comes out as 0.07 nm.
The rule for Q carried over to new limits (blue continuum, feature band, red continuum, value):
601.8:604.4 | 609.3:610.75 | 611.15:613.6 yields -0.02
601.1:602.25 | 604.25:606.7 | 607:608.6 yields -0.08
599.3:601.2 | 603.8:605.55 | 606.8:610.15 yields -0.05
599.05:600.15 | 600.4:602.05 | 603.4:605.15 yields 0.02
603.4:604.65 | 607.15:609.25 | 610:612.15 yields 0.07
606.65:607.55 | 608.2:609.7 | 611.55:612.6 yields -0.05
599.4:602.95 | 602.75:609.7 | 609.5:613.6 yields 0.00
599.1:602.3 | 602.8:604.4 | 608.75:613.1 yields 0.00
